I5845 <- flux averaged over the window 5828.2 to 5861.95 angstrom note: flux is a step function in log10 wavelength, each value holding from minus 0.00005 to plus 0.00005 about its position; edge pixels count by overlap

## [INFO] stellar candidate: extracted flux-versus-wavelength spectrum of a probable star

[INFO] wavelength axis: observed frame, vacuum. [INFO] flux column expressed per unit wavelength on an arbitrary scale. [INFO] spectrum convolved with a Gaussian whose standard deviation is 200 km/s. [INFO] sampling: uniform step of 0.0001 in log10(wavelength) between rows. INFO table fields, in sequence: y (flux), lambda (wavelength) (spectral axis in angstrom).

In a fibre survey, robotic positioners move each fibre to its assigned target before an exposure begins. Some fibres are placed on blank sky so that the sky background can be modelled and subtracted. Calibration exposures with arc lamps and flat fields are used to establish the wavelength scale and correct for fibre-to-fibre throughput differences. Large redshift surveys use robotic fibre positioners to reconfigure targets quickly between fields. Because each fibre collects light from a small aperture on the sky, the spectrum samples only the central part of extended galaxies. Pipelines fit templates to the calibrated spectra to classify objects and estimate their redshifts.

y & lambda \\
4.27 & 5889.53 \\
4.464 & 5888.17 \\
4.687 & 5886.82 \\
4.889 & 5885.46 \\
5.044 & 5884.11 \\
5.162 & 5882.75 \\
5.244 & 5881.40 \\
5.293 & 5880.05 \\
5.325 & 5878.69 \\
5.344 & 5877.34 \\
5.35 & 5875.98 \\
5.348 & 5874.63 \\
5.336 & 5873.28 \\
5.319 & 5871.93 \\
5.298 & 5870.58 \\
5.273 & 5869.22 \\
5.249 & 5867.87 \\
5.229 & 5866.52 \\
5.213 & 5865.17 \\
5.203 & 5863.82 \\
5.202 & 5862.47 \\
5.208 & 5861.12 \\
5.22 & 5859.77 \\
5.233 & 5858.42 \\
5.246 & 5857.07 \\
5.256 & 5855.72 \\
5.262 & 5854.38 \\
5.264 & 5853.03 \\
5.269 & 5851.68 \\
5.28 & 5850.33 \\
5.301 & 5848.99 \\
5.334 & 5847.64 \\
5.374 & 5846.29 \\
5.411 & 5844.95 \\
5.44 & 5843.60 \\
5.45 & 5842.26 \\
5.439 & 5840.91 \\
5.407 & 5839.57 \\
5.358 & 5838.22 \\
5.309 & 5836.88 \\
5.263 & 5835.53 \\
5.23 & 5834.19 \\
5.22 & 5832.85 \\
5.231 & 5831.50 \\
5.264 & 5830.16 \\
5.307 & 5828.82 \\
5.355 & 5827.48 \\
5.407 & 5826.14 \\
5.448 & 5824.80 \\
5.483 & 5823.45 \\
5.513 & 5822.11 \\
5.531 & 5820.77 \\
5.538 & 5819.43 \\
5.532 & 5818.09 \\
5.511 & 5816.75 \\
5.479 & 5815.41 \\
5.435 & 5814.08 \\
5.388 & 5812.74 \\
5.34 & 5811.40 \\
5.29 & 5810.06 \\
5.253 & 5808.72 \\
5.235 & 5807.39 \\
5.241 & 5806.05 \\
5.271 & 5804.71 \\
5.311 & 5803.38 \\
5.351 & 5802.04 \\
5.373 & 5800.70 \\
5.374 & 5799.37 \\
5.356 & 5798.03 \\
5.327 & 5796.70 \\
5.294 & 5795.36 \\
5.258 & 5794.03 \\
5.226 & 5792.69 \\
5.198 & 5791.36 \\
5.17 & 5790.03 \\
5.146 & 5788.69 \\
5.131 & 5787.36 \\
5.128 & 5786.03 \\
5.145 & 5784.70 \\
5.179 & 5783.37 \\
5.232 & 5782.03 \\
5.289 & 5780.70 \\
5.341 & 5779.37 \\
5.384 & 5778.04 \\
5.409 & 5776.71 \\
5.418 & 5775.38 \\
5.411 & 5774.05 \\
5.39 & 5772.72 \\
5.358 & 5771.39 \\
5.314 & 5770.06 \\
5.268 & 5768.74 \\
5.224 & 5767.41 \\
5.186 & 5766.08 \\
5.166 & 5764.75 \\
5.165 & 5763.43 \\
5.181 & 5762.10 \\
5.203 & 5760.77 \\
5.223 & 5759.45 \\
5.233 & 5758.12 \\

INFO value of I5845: 5.3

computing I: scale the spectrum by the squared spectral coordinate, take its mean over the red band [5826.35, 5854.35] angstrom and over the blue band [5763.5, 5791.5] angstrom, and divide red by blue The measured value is 1.0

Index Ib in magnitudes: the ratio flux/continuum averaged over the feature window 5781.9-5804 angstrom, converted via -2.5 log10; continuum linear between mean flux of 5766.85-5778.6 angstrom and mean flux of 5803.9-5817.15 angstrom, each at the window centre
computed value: 0.02 mag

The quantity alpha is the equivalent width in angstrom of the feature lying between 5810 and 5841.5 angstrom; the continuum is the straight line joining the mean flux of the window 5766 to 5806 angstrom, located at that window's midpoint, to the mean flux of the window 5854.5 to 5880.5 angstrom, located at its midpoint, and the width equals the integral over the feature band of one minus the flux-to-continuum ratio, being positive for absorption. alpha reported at -0.7 angstrom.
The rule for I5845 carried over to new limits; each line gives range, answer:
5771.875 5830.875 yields 5.33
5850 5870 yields 5.24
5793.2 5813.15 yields 5.31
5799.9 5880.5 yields 5.33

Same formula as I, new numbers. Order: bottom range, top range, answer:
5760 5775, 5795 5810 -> 1.02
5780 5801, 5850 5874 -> 1.03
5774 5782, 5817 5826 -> 1.04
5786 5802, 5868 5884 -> 1.03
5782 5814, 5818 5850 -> 1.03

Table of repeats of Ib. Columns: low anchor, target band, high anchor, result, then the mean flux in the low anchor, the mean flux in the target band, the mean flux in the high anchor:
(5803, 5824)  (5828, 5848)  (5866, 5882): 0.00 mag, 5.4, 5.34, 5.3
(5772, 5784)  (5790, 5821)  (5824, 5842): 0.00 mag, 5.34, 5.35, 5.33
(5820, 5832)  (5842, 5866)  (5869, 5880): 0.01 mag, 5.4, 5.28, 5.32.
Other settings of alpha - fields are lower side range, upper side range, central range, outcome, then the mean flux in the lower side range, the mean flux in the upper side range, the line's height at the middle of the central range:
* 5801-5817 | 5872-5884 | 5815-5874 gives -0.2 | 5.34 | 5.29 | 5.31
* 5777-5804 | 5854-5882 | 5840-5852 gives -0.2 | 5.26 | 5.27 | 5.27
